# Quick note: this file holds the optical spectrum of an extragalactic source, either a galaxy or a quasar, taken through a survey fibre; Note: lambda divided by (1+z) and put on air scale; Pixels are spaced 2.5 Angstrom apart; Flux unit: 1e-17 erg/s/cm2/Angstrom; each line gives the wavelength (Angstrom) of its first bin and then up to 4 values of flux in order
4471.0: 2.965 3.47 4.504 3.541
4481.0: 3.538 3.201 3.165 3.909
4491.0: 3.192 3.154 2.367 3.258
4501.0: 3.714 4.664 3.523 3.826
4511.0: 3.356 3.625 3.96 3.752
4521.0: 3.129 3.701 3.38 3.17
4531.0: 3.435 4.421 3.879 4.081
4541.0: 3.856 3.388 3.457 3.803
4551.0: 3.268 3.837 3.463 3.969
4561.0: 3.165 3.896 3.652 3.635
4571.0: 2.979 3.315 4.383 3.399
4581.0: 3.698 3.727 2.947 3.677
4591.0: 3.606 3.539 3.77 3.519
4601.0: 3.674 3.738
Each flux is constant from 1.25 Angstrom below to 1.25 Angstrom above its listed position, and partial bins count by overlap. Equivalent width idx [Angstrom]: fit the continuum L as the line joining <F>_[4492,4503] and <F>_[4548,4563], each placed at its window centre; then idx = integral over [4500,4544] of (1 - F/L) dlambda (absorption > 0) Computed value -4.4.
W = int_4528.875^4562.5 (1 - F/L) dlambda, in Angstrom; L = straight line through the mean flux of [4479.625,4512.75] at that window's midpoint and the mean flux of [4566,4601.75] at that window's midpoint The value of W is -1.6 Angstrom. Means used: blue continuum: 3.45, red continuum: 3.56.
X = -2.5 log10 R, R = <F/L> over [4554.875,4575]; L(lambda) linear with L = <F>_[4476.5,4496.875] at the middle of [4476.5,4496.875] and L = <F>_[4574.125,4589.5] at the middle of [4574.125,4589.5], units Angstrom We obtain 0.02 mag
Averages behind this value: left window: 3.32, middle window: 3.52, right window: 3.62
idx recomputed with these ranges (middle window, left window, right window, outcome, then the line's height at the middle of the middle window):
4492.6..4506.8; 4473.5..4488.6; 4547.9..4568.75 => 0.6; 3.61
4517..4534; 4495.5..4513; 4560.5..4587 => 0.2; 3.57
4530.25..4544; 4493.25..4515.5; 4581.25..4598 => -1.3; 3.54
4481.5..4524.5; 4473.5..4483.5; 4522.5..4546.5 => 2.4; 3.71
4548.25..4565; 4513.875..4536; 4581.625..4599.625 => -0.1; 3.59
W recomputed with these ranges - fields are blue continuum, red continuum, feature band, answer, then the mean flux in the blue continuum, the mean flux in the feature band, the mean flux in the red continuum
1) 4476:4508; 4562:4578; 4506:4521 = -0.5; 3.49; 3.64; 3.62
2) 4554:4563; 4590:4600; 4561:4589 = 0.4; 3.59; 3.55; 3.61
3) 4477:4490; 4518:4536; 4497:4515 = -0.8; 3.49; 3.69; 3.58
